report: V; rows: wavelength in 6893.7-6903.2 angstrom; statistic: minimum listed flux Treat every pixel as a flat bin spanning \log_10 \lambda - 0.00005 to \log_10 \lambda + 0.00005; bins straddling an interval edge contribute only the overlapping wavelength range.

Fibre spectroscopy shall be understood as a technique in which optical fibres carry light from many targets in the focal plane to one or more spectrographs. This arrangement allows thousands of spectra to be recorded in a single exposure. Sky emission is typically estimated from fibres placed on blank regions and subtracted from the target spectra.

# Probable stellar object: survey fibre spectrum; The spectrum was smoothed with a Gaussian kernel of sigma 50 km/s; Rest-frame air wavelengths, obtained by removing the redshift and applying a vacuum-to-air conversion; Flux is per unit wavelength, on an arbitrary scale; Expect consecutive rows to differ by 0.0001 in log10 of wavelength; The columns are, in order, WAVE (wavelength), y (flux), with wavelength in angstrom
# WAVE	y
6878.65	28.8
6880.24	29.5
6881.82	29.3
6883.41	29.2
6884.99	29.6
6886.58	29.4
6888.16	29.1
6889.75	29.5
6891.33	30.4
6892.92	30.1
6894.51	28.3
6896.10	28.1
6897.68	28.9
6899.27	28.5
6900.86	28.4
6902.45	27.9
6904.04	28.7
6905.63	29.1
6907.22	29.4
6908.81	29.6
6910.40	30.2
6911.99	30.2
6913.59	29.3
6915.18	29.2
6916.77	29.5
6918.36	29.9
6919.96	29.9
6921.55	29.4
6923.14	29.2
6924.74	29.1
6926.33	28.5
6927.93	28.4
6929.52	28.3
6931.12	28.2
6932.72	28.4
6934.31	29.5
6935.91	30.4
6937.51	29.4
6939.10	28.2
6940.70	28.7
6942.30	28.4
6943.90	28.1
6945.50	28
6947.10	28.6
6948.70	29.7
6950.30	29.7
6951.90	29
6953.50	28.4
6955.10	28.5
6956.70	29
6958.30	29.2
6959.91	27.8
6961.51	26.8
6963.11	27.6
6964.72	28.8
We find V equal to 27.9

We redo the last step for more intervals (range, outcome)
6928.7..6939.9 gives 28.2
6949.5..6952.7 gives 29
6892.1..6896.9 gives 28.1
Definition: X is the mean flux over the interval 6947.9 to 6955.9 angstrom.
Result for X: 29.1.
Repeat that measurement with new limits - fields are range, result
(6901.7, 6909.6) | 28.9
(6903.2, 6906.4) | 28.9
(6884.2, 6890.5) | 29.4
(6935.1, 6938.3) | 29.8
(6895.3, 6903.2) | 28.4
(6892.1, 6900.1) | 28.8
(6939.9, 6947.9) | 28.3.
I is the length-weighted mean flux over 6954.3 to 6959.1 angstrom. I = 28.9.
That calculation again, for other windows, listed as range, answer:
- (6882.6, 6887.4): 29.4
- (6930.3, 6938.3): 29.2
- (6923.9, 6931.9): 28.5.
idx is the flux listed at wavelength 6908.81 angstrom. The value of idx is 29.6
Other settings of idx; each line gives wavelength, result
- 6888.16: 29.1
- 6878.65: 28.8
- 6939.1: 28.2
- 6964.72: 28.8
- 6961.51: 26.8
